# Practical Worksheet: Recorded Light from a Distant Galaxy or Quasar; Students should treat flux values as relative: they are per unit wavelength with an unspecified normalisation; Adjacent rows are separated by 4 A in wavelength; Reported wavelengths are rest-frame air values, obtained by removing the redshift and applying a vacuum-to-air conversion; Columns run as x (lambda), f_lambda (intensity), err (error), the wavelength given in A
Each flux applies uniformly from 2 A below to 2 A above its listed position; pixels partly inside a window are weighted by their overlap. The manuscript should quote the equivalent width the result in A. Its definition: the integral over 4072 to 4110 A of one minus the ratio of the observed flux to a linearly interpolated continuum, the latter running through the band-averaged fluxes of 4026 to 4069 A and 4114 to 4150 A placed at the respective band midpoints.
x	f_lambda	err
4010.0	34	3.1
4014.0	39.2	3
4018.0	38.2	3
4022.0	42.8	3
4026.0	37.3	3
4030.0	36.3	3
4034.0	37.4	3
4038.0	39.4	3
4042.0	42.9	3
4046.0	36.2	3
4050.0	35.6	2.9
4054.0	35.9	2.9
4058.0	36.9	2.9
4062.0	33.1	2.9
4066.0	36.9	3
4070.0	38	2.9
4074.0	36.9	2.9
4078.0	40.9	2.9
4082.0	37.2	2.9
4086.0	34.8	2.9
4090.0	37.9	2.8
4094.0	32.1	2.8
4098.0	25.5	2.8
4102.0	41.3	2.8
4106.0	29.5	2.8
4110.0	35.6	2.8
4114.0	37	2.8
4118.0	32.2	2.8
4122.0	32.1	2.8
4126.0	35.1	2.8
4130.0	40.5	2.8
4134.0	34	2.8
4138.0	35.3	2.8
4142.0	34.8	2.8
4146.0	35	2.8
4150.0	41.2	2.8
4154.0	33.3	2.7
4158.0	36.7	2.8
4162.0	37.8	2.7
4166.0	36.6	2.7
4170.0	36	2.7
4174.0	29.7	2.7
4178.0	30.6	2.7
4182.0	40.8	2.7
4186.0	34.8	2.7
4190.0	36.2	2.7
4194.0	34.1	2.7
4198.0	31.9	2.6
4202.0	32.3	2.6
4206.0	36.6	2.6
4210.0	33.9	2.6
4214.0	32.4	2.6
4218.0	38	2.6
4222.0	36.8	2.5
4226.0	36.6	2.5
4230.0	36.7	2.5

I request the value 1.1 A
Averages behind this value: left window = 37.1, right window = 35.3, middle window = 35.1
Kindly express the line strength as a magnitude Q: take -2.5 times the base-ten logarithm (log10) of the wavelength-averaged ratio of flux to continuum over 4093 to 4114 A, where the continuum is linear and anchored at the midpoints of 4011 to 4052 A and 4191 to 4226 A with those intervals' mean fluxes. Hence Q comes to 0.11 mag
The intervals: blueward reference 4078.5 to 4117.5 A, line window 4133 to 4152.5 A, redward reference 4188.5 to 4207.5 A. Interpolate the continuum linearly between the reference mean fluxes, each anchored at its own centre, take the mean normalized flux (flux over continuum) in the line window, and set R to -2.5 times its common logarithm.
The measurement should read -0.051 mag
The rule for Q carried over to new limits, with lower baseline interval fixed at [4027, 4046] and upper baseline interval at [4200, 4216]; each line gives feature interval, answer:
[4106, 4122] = 0.078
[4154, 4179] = 0.011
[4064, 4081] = -0.015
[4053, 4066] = 0.073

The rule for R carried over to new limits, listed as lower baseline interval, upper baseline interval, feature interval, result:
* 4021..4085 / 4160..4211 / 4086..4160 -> 0.03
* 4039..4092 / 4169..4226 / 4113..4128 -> 0.07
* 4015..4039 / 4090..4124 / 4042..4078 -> -0.01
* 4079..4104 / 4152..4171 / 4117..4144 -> 0.02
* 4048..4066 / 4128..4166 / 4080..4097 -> 0.03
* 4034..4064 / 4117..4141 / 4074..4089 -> -0.04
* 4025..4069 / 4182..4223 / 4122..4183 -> 0.00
